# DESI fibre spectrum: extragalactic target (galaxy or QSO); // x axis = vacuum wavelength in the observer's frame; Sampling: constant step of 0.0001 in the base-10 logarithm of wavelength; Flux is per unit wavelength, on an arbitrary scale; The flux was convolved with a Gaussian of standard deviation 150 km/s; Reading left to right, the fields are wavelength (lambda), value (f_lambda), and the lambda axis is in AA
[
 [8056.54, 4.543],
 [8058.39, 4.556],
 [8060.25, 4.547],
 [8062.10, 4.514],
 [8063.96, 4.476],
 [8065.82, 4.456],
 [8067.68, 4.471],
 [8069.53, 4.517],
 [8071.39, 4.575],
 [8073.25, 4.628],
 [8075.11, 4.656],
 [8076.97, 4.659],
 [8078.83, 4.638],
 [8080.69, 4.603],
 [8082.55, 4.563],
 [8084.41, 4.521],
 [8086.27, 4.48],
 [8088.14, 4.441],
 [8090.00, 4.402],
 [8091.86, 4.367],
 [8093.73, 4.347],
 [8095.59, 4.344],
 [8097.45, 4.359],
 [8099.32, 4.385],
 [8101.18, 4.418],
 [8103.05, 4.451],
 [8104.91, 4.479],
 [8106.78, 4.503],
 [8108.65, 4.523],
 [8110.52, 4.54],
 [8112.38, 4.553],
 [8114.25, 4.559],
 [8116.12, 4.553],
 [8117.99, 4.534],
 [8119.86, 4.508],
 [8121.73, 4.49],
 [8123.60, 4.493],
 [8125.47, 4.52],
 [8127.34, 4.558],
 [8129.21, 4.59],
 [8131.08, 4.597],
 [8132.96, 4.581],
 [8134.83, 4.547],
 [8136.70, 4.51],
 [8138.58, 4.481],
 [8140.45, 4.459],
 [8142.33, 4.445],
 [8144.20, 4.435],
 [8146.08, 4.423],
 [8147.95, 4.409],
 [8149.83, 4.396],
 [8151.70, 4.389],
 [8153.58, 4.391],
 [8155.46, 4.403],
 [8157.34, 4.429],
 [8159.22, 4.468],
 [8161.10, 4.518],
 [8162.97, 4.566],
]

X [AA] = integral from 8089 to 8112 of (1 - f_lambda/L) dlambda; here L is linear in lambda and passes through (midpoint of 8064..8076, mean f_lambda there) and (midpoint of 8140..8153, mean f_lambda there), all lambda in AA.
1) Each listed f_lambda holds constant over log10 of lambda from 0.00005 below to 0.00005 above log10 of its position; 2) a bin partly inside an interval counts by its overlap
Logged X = 0.3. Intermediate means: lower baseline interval 4.54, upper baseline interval 4.42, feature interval 4.43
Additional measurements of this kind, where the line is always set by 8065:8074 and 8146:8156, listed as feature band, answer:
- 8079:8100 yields 0.2 AA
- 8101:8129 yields -0.4 AA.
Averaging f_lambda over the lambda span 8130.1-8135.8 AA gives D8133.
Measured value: 4.58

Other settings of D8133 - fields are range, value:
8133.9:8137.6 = 4.53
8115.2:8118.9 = 4.54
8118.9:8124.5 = 4.5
